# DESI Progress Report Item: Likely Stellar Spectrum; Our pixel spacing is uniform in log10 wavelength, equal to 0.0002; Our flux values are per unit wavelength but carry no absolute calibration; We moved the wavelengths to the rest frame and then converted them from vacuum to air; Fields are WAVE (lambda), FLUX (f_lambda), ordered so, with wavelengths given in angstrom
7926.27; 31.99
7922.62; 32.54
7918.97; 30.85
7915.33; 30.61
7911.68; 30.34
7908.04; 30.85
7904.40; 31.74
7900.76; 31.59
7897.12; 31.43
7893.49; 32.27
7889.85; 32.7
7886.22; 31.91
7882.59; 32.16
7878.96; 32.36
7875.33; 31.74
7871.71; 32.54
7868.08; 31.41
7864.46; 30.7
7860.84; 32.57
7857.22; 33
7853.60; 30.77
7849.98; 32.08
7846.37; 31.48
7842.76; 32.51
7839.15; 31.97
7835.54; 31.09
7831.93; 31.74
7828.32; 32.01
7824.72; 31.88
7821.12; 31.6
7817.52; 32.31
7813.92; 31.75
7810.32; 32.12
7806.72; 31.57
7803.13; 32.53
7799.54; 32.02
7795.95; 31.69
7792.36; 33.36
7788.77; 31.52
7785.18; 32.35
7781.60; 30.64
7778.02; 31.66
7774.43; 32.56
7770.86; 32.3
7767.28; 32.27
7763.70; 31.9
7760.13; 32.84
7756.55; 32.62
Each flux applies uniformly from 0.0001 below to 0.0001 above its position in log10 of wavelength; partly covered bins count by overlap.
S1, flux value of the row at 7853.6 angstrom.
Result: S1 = 30.77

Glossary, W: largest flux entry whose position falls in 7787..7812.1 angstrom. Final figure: 33.36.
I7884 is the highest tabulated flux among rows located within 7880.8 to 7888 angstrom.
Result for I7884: 32.16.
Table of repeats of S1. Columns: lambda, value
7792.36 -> 33.36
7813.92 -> 31.75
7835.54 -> 31.09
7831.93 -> 31.74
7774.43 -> 32.56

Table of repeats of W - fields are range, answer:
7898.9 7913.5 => 31.74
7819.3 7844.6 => 32.51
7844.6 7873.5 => 33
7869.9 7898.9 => 32.7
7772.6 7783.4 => 32.56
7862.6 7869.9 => 31.41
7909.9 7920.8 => 30.85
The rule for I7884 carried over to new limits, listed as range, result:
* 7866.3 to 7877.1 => 32.54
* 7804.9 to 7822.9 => 32.31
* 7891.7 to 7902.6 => 32.27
